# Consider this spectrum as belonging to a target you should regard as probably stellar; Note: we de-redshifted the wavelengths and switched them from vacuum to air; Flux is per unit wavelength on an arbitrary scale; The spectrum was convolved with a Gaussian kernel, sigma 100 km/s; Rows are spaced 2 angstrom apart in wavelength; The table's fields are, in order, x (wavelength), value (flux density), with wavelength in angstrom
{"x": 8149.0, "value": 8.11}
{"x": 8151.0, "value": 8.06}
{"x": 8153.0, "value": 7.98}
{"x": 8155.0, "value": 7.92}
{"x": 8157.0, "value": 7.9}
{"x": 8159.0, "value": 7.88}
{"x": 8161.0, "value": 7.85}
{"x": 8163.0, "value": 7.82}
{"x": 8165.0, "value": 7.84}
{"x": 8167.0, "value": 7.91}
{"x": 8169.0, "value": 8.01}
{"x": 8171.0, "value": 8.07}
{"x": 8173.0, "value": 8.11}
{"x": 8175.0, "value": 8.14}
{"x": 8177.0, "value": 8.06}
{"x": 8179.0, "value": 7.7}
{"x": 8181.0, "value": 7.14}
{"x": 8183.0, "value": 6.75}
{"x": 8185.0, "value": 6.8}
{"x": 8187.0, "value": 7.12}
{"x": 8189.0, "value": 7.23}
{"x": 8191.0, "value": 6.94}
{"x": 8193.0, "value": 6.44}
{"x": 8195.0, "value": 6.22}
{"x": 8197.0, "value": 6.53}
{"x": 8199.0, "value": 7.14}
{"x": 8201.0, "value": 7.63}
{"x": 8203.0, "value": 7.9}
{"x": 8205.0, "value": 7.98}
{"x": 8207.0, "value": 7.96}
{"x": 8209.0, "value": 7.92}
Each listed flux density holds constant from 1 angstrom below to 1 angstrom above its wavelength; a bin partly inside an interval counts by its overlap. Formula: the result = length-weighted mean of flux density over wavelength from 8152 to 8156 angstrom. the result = 7.95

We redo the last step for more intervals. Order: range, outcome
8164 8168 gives 7.88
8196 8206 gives 7.44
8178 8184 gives 7.2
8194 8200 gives 6.63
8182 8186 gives 6.78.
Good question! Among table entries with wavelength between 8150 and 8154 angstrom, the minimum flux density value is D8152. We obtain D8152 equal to 7.98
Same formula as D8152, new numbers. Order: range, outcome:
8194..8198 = 6.22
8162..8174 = 7.82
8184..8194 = 6.44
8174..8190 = 6.75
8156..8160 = 7.88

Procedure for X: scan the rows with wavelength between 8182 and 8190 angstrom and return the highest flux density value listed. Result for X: 7.23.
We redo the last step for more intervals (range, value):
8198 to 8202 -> 7.63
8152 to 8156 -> 7.98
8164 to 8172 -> 8.07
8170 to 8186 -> 8.14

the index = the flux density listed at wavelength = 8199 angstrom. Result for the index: 7.14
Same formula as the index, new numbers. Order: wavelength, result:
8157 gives 7.9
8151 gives 8.06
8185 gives 6.8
